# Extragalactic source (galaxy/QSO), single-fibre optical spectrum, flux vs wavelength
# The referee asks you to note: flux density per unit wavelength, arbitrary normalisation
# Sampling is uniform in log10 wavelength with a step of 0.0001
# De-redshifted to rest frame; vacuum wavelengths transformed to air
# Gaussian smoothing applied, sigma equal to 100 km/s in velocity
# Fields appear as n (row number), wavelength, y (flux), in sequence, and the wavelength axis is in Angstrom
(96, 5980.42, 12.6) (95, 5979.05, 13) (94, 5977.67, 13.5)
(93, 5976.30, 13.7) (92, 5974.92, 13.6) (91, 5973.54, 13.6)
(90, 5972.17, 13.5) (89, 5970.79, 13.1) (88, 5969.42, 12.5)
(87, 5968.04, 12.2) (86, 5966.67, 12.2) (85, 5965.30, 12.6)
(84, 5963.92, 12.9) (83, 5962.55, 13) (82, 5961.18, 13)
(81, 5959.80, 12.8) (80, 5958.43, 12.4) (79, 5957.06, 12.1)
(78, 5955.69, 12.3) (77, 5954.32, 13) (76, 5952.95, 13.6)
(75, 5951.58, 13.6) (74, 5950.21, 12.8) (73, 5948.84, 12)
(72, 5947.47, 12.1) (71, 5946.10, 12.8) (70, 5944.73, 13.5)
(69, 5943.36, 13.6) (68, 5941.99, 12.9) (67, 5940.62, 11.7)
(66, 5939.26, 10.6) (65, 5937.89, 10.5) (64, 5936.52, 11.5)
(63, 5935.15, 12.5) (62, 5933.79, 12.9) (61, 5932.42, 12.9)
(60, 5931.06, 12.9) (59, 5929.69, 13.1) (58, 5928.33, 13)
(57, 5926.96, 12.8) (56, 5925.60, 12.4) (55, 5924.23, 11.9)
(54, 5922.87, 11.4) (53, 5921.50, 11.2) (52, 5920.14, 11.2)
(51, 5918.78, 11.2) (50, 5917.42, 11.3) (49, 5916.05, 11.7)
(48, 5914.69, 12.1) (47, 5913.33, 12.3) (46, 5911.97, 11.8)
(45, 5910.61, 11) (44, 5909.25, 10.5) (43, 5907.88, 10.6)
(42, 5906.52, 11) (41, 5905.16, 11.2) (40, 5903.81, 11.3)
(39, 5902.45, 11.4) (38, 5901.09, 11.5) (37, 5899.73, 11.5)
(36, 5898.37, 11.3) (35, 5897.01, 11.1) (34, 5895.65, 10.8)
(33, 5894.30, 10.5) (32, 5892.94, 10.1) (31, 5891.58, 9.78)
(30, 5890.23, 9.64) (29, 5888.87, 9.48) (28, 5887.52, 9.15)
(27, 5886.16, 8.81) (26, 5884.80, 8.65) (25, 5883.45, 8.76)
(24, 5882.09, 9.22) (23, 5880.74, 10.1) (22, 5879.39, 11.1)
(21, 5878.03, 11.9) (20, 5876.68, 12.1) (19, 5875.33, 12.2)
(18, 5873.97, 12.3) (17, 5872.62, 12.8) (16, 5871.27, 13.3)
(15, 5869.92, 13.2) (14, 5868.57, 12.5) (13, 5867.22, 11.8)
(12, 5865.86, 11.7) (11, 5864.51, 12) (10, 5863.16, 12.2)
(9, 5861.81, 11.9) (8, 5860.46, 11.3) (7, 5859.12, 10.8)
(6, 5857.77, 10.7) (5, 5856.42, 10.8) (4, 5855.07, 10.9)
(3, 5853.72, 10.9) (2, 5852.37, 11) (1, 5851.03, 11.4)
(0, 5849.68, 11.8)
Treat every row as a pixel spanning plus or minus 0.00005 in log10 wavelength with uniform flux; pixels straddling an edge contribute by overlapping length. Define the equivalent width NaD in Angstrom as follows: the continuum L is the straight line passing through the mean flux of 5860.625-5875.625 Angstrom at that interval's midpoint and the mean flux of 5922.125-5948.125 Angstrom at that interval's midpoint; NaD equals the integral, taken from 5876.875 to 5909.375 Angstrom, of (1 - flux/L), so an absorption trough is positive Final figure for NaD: 5.1 Angstrom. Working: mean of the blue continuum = 12.3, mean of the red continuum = 12.4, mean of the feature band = 10.4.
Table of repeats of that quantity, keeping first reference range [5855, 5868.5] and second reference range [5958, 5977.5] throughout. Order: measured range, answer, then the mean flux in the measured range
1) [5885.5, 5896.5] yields 1.9 Angstrom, 9.81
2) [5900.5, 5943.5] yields 1.9 Angstrom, 11.8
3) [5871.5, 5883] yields 0.2 Angstrom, 11.5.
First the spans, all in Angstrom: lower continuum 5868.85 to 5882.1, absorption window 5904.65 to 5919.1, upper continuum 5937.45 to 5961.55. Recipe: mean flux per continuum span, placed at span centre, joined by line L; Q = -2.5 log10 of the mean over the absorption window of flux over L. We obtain 0.08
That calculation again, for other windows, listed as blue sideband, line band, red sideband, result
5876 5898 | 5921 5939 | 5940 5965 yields -0.031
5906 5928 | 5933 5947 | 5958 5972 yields -0.013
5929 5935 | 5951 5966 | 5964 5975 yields 0.004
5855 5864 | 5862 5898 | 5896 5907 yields 0.029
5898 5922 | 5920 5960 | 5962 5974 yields -0.027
